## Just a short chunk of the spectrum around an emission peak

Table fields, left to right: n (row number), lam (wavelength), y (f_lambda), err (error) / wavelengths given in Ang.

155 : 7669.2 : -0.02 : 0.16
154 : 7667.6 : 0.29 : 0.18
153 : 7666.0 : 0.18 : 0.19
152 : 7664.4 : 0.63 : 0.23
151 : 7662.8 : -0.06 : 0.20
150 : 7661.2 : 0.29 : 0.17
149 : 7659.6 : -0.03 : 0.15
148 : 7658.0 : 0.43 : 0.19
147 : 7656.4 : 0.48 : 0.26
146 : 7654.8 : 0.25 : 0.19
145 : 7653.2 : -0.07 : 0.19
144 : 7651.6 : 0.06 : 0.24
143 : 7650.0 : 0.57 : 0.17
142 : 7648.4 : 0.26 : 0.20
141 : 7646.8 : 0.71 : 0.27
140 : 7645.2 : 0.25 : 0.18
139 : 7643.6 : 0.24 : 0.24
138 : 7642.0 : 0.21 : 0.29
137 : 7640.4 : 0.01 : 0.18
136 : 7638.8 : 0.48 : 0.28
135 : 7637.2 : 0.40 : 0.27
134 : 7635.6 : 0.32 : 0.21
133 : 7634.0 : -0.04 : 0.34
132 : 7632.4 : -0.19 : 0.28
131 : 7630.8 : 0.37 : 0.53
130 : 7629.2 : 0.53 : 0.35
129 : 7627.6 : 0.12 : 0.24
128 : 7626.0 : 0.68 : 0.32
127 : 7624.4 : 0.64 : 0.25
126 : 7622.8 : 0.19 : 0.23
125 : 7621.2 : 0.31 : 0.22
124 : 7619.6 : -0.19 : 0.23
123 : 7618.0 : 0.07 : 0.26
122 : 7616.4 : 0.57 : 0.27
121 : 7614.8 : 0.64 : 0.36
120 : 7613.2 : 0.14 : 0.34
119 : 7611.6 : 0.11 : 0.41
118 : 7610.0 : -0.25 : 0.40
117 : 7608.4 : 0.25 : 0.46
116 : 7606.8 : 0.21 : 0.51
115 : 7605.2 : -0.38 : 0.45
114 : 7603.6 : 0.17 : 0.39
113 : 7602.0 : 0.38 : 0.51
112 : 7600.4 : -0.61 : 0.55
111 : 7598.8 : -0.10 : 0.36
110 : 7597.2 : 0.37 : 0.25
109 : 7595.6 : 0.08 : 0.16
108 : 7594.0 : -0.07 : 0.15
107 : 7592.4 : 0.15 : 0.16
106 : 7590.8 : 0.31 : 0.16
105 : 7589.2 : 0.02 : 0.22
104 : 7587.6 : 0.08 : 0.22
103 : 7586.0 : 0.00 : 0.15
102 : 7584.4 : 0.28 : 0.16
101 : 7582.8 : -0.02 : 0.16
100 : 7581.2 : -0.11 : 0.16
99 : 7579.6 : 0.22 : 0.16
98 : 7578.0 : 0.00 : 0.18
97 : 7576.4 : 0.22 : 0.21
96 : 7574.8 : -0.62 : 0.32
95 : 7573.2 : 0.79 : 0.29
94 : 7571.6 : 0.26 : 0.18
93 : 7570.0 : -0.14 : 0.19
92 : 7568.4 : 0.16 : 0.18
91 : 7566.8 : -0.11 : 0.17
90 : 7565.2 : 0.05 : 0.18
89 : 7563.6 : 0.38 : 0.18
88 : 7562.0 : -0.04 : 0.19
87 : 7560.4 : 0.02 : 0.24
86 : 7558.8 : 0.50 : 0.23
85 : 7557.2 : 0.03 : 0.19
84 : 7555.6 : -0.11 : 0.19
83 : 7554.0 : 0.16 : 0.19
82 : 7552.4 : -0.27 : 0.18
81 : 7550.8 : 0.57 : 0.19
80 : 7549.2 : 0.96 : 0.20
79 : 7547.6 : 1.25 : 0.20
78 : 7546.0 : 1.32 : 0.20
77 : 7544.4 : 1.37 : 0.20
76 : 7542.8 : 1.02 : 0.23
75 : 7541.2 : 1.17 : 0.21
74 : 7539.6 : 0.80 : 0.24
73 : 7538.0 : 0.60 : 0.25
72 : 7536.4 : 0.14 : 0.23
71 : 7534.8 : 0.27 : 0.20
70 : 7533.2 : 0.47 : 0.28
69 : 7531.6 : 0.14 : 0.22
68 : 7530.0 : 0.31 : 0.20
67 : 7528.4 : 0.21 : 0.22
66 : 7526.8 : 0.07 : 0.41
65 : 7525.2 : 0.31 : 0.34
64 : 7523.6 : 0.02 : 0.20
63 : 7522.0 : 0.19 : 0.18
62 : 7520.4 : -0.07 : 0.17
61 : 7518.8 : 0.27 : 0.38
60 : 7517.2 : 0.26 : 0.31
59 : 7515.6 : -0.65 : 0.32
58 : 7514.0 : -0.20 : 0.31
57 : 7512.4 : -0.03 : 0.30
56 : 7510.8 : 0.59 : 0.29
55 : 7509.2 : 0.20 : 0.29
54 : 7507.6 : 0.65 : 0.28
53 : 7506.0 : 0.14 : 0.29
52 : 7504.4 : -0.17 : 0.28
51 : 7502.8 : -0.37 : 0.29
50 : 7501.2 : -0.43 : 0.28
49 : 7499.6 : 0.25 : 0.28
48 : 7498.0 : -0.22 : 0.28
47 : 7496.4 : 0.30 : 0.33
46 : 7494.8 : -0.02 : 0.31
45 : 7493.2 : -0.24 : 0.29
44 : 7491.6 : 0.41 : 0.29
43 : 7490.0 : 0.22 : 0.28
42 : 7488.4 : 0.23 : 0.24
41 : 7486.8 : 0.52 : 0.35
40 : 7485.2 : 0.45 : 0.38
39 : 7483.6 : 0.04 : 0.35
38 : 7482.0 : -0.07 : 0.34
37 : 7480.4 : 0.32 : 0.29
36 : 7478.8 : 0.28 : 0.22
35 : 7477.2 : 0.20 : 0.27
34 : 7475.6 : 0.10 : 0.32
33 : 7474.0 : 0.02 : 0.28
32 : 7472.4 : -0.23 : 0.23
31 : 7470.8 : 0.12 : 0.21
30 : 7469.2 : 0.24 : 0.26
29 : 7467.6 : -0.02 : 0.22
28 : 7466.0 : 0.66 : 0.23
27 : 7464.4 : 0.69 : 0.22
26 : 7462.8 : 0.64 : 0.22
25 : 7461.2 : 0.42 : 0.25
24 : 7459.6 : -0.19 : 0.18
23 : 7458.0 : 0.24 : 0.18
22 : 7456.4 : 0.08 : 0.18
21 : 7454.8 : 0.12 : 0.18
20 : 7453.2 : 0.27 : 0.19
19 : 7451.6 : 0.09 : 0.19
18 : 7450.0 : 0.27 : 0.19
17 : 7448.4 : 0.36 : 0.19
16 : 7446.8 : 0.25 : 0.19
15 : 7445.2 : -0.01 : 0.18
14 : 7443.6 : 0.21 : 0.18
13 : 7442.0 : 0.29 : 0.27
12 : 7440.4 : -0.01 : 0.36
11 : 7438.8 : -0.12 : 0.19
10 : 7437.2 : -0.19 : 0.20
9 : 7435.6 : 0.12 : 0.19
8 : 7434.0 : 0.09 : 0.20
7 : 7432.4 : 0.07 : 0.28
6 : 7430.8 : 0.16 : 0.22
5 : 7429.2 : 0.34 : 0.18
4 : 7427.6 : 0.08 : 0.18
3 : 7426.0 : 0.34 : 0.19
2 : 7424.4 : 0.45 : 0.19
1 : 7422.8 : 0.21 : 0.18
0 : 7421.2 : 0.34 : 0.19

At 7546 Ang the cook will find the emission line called [O II]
